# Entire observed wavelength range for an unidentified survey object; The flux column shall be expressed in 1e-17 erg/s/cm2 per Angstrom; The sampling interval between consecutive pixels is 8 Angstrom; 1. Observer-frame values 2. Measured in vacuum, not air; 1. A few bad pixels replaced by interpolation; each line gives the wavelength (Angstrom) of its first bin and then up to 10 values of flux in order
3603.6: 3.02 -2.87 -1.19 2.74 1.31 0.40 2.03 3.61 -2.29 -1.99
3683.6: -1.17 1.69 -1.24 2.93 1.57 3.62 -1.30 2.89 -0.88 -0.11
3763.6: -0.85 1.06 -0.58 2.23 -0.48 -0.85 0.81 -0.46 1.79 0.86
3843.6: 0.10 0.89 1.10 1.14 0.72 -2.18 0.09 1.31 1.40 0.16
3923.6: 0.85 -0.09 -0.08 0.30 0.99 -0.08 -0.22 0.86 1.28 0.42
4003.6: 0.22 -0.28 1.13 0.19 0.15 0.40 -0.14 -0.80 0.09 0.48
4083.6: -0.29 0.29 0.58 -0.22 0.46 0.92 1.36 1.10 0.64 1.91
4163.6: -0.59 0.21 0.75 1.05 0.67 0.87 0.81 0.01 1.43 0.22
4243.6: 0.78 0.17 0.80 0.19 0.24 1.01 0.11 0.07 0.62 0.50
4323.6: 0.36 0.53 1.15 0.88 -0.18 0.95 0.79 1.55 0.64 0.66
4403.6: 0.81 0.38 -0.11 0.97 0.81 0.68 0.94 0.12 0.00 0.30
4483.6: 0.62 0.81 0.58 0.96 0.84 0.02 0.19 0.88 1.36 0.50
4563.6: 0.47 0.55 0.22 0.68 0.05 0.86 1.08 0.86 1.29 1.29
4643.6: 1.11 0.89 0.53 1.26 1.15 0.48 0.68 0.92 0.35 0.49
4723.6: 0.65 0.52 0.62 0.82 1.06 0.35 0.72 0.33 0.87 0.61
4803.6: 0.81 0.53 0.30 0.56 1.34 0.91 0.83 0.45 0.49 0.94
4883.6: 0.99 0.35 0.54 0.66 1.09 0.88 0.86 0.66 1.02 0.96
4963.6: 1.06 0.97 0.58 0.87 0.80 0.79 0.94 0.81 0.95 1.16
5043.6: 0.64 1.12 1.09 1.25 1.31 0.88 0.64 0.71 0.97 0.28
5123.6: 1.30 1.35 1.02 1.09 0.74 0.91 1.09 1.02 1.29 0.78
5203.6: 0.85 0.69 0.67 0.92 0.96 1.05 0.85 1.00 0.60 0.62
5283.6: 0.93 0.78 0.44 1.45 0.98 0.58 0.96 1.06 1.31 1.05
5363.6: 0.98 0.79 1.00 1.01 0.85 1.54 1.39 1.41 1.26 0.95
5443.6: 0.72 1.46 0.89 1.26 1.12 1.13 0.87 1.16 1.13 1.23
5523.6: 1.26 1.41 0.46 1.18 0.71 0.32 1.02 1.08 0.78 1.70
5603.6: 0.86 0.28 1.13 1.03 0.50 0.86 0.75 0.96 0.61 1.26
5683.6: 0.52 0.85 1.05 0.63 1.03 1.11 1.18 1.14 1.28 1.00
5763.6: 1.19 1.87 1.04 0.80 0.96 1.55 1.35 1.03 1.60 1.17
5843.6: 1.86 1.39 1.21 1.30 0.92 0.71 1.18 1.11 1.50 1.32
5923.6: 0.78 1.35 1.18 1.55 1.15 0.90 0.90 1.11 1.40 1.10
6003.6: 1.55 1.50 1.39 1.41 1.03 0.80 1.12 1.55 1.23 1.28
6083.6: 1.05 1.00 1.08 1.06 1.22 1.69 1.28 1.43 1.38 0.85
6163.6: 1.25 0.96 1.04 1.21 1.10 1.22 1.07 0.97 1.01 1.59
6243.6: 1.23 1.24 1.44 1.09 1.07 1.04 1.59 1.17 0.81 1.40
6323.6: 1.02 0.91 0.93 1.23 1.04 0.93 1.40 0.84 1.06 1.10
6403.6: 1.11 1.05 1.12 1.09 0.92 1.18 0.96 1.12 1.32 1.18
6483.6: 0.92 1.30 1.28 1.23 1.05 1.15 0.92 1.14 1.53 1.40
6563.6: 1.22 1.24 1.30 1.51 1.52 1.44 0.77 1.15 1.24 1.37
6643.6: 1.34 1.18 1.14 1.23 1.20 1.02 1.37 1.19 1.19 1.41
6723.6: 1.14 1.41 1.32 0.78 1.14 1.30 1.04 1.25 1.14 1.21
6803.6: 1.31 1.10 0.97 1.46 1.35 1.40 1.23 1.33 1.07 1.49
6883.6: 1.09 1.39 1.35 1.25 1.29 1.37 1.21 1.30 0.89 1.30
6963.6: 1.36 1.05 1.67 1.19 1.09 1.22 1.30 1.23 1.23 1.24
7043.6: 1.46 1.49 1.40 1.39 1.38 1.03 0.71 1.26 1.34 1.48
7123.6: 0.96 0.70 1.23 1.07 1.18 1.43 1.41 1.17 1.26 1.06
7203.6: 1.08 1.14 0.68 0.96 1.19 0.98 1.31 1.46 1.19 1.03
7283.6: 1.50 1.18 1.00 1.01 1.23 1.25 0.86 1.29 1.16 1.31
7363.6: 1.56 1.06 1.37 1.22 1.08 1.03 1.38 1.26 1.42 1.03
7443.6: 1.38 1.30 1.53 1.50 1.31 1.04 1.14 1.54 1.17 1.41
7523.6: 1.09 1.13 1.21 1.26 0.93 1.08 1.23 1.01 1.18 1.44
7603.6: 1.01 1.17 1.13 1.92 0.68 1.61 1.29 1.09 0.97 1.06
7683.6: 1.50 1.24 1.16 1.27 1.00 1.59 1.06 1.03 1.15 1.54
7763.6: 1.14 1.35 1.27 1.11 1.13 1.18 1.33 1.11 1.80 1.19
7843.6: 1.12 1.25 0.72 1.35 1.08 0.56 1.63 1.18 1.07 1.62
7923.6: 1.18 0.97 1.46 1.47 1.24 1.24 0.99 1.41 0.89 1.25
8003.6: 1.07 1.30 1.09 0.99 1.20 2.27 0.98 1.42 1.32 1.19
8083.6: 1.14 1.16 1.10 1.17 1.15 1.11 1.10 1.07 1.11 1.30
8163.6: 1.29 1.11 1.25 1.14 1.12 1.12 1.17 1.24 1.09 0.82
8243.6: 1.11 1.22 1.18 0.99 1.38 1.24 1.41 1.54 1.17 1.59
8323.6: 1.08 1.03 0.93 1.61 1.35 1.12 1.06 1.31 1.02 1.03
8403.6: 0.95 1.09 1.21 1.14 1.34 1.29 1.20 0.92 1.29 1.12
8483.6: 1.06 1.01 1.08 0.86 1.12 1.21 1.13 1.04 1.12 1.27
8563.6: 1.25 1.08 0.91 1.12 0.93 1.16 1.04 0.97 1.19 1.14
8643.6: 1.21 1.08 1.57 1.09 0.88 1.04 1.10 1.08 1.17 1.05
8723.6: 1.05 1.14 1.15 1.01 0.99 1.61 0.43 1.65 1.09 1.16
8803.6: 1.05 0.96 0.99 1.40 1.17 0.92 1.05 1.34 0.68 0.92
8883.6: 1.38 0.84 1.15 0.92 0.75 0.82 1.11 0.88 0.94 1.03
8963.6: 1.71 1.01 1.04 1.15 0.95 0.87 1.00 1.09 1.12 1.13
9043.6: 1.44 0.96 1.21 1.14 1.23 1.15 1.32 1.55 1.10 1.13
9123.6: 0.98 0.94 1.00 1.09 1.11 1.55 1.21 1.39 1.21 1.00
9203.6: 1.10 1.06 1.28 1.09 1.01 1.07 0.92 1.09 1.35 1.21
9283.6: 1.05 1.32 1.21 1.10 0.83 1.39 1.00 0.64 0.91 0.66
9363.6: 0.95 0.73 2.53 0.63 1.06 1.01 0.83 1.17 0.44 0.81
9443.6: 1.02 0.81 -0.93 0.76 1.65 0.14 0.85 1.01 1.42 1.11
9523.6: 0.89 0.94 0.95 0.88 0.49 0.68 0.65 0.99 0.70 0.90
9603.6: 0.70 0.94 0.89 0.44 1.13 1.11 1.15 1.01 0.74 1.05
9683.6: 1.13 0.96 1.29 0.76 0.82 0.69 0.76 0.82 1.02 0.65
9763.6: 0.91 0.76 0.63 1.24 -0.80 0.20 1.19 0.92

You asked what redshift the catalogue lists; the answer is 0.225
